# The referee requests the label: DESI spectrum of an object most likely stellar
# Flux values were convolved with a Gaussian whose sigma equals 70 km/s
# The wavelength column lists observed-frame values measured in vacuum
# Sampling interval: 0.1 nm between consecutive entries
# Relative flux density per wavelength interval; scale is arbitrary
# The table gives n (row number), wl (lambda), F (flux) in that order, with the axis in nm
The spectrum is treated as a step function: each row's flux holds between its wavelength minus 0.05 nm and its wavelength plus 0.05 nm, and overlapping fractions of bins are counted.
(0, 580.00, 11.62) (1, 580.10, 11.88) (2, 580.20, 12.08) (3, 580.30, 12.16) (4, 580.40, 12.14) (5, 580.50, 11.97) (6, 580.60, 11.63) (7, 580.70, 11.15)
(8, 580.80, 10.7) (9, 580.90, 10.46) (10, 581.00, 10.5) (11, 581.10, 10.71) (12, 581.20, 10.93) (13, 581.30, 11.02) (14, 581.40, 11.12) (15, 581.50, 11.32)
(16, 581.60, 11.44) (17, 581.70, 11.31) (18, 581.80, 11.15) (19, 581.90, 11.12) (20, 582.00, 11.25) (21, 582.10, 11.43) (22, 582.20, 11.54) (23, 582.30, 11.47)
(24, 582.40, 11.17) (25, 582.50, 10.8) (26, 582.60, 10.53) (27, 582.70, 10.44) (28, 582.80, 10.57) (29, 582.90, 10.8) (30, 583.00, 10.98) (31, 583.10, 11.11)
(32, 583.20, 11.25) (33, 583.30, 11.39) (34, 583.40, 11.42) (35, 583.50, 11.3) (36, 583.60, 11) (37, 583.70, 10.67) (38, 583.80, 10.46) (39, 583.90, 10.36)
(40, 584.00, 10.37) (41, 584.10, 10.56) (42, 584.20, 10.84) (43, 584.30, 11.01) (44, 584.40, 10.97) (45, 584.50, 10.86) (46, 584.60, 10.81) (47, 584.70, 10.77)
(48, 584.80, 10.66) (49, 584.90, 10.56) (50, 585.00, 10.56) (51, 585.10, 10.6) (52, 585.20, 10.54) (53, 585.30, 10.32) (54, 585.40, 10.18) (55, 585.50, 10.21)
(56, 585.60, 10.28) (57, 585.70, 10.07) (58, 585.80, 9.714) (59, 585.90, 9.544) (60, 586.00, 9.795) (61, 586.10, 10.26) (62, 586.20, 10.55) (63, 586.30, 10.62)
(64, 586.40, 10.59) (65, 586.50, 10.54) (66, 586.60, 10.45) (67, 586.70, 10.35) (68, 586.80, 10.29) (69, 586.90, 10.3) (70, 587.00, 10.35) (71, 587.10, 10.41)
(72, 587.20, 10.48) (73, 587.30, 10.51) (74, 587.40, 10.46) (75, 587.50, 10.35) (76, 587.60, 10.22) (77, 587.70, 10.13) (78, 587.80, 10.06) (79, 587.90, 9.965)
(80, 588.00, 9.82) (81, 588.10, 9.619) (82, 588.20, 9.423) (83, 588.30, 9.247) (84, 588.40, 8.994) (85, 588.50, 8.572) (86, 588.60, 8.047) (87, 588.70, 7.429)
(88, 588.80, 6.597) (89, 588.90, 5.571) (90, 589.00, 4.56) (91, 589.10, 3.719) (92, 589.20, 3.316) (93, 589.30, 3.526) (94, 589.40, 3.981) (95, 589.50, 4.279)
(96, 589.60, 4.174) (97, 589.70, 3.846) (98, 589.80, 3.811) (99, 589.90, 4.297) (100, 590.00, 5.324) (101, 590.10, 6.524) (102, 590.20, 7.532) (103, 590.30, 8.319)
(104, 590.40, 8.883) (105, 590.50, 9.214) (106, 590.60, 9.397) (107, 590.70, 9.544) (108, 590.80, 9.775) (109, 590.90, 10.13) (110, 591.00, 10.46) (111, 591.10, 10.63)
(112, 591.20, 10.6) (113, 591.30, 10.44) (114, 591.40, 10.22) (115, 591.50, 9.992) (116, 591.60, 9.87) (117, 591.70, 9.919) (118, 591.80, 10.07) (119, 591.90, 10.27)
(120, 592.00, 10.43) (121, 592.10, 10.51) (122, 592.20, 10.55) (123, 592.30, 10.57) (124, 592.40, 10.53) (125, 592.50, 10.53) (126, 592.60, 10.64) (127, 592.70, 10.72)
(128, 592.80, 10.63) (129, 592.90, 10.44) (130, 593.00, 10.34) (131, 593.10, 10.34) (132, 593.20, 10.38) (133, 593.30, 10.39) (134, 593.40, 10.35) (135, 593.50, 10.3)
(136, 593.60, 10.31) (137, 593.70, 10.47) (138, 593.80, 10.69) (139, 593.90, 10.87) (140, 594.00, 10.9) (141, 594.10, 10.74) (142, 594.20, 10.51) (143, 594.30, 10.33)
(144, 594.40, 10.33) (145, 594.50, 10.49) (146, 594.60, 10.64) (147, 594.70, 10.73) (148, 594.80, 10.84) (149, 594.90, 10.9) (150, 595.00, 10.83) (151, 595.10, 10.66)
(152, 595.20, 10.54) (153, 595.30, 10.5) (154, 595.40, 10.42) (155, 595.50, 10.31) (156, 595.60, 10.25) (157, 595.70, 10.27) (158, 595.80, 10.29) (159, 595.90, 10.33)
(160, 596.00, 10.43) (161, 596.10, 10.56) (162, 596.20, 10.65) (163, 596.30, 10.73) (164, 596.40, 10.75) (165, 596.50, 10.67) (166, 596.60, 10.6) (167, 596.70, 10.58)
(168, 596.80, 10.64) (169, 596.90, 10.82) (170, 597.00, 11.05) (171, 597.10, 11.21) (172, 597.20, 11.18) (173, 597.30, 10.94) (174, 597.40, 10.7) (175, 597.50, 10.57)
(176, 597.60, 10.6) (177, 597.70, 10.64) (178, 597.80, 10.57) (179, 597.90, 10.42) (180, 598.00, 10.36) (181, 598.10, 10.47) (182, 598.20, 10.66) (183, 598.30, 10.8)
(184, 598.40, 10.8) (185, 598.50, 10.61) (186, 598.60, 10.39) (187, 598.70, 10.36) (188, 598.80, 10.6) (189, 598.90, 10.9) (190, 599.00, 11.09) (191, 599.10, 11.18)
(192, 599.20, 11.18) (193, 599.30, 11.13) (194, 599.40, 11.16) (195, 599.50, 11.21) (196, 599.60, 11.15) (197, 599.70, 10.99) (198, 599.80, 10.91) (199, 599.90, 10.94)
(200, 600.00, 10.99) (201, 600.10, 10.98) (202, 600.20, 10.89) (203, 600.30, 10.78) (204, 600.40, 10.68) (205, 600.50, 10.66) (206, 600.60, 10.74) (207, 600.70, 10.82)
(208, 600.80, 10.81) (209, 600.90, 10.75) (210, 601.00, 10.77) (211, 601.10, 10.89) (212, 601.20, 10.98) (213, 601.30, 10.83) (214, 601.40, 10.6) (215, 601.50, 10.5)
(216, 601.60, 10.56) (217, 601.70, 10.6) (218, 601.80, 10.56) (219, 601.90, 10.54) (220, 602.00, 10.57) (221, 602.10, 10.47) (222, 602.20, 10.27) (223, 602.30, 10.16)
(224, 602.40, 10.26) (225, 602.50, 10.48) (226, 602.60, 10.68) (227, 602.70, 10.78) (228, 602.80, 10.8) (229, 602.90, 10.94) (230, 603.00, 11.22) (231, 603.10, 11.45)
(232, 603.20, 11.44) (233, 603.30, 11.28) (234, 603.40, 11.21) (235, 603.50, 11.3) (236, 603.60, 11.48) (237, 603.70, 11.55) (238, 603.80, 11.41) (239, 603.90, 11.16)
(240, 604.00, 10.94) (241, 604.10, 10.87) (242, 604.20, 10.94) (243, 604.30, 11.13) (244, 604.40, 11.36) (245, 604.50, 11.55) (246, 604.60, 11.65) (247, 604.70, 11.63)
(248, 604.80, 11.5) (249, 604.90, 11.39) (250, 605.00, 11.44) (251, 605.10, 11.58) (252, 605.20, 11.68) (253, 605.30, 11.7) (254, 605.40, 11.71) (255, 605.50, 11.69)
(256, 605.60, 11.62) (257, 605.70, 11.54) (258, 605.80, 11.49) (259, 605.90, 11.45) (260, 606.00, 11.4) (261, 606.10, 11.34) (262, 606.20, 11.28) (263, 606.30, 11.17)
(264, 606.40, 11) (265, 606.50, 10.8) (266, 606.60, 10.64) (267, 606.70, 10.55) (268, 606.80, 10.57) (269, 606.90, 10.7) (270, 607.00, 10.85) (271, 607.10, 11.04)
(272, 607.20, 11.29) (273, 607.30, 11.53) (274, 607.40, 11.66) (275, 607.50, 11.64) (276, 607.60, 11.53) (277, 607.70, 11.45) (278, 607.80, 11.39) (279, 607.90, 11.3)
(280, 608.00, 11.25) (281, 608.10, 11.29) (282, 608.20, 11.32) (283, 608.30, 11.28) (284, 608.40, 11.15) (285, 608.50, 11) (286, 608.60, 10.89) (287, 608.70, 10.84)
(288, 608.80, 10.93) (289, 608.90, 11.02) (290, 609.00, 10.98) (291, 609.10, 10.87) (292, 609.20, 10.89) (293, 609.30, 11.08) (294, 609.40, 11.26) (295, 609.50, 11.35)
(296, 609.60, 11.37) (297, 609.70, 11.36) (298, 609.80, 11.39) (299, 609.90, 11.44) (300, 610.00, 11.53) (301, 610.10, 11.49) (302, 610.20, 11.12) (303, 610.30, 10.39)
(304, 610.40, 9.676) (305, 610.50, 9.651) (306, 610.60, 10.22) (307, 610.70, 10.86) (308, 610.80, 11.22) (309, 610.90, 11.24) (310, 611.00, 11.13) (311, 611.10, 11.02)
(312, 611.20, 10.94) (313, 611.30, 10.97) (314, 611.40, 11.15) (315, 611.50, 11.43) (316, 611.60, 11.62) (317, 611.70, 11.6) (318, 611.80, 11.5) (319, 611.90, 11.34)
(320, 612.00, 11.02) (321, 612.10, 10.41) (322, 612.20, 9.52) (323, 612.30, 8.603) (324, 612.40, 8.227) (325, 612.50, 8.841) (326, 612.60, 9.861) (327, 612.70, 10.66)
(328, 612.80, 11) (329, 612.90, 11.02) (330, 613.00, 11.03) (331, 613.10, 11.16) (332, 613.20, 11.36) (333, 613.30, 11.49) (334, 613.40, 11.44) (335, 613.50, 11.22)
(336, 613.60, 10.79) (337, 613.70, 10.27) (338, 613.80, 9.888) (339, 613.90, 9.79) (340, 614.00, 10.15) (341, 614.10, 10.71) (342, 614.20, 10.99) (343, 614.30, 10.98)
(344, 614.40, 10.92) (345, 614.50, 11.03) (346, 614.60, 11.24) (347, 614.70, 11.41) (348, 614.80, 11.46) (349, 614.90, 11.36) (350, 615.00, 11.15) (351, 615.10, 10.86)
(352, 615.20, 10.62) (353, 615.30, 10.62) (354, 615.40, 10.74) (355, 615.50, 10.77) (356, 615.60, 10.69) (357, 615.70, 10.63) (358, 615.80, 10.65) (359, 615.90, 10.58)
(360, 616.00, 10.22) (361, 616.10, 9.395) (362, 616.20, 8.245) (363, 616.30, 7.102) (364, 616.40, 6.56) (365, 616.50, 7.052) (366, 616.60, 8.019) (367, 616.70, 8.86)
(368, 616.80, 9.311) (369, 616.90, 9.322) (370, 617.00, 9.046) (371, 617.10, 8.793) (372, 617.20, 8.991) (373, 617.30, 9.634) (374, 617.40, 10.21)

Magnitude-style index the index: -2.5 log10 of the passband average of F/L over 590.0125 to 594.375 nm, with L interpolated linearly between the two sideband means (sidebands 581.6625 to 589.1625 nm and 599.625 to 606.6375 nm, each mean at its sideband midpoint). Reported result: 0.05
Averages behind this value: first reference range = 10.1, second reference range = 11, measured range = 10.1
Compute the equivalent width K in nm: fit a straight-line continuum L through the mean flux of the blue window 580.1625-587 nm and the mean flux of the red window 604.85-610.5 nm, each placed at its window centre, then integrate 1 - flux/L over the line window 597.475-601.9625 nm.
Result 0.12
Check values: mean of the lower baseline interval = 10.8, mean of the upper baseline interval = 11.2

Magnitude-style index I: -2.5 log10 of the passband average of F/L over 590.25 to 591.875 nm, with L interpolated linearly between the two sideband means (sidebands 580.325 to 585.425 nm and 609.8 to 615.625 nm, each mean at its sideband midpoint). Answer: 0.11 mag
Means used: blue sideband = 11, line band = 9.85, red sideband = 10.8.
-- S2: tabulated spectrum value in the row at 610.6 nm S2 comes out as 10.22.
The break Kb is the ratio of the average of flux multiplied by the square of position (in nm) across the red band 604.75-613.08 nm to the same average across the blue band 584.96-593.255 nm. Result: 1.29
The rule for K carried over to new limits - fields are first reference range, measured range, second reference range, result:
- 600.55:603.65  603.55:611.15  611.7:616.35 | -0.366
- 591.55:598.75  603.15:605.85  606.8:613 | -0.157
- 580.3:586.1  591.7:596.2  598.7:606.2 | 0.189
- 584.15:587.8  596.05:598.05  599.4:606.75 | 0.020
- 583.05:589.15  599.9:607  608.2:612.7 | -0.311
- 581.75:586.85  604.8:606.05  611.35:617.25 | -0.142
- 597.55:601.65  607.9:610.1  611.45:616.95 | -0.147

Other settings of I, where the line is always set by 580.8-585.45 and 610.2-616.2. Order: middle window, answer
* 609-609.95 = -0.05 mag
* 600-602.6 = 0.01 mag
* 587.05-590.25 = 0.42 mag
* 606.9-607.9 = -0.06 mag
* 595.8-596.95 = 0.02 mag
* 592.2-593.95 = 0.03 mag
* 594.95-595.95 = 0.04 mag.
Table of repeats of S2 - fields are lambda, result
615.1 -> 10.86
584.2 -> 10.84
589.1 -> 3.719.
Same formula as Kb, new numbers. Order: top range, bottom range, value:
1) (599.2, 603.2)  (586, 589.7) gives 1.33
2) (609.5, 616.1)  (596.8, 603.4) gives 1.04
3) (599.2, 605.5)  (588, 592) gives 1.48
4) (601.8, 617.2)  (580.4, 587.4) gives 1.09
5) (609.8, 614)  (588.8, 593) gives 1.39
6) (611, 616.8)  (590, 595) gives 1.10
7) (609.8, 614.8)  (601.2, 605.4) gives 1.00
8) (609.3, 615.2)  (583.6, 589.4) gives 1.24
